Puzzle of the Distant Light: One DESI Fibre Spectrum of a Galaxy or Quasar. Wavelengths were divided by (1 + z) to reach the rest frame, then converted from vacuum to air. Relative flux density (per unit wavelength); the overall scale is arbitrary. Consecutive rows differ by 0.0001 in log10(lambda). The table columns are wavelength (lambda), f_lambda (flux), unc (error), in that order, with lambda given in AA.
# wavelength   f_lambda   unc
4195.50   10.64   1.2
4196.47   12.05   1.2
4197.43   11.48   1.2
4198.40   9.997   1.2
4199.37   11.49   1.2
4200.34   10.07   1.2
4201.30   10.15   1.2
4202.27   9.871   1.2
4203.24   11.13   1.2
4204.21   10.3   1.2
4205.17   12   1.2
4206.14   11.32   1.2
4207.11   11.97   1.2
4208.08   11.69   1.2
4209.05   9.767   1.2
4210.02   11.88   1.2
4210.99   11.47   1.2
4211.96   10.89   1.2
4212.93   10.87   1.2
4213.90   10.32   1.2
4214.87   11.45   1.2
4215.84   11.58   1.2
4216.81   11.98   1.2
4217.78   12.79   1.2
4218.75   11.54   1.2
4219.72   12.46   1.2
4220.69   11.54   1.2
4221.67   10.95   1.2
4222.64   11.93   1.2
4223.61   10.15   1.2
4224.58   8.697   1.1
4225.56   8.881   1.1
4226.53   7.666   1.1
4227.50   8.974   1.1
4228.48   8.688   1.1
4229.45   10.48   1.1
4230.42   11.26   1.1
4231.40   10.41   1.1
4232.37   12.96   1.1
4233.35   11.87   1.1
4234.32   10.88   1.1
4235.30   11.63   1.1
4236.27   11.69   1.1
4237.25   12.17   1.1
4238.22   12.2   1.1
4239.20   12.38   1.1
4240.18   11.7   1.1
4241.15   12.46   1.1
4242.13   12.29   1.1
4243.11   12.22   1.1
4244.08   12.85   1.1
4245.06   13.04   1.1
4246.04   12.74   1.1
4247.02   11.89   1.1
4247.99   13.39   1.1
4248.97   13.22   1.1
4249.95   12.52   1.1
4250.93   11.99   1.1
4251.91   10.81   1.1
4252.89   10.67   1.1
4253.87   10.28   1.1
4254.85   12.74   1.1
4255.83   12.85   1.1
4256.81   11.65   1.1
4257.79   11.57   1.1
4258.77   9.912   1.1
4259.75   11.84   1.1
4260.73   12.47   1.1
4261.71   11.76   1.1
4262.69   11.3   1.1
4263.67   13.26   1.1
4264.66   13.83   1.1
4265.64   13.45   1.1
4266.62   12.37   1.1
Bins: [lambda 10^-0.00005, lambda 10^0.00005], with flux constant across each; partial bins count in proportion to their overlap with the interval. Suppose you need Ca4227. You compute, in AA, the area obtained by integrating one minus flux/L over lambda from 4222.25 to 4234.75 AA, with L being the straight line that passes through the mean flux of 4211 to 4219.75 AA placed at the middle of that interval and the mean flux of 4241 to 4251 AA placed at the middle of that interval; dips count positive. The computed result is 1.9 AA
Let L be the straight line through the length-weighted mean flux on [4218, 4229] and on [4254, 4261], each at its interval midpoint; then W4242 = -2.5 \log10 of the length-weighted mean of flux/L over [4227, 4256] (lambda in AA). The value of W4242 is -0.07 mag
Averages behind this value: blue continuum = 10.2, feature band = 11.8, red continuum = 11.8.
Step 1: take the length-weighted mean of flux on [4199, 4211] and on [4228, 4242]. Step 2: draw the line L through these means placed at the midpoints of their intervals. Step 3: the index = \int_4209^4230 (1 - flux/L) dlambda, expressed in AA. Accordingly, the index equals 1.0 AA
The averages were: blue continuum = 11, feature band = 10.7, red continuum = 11.5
